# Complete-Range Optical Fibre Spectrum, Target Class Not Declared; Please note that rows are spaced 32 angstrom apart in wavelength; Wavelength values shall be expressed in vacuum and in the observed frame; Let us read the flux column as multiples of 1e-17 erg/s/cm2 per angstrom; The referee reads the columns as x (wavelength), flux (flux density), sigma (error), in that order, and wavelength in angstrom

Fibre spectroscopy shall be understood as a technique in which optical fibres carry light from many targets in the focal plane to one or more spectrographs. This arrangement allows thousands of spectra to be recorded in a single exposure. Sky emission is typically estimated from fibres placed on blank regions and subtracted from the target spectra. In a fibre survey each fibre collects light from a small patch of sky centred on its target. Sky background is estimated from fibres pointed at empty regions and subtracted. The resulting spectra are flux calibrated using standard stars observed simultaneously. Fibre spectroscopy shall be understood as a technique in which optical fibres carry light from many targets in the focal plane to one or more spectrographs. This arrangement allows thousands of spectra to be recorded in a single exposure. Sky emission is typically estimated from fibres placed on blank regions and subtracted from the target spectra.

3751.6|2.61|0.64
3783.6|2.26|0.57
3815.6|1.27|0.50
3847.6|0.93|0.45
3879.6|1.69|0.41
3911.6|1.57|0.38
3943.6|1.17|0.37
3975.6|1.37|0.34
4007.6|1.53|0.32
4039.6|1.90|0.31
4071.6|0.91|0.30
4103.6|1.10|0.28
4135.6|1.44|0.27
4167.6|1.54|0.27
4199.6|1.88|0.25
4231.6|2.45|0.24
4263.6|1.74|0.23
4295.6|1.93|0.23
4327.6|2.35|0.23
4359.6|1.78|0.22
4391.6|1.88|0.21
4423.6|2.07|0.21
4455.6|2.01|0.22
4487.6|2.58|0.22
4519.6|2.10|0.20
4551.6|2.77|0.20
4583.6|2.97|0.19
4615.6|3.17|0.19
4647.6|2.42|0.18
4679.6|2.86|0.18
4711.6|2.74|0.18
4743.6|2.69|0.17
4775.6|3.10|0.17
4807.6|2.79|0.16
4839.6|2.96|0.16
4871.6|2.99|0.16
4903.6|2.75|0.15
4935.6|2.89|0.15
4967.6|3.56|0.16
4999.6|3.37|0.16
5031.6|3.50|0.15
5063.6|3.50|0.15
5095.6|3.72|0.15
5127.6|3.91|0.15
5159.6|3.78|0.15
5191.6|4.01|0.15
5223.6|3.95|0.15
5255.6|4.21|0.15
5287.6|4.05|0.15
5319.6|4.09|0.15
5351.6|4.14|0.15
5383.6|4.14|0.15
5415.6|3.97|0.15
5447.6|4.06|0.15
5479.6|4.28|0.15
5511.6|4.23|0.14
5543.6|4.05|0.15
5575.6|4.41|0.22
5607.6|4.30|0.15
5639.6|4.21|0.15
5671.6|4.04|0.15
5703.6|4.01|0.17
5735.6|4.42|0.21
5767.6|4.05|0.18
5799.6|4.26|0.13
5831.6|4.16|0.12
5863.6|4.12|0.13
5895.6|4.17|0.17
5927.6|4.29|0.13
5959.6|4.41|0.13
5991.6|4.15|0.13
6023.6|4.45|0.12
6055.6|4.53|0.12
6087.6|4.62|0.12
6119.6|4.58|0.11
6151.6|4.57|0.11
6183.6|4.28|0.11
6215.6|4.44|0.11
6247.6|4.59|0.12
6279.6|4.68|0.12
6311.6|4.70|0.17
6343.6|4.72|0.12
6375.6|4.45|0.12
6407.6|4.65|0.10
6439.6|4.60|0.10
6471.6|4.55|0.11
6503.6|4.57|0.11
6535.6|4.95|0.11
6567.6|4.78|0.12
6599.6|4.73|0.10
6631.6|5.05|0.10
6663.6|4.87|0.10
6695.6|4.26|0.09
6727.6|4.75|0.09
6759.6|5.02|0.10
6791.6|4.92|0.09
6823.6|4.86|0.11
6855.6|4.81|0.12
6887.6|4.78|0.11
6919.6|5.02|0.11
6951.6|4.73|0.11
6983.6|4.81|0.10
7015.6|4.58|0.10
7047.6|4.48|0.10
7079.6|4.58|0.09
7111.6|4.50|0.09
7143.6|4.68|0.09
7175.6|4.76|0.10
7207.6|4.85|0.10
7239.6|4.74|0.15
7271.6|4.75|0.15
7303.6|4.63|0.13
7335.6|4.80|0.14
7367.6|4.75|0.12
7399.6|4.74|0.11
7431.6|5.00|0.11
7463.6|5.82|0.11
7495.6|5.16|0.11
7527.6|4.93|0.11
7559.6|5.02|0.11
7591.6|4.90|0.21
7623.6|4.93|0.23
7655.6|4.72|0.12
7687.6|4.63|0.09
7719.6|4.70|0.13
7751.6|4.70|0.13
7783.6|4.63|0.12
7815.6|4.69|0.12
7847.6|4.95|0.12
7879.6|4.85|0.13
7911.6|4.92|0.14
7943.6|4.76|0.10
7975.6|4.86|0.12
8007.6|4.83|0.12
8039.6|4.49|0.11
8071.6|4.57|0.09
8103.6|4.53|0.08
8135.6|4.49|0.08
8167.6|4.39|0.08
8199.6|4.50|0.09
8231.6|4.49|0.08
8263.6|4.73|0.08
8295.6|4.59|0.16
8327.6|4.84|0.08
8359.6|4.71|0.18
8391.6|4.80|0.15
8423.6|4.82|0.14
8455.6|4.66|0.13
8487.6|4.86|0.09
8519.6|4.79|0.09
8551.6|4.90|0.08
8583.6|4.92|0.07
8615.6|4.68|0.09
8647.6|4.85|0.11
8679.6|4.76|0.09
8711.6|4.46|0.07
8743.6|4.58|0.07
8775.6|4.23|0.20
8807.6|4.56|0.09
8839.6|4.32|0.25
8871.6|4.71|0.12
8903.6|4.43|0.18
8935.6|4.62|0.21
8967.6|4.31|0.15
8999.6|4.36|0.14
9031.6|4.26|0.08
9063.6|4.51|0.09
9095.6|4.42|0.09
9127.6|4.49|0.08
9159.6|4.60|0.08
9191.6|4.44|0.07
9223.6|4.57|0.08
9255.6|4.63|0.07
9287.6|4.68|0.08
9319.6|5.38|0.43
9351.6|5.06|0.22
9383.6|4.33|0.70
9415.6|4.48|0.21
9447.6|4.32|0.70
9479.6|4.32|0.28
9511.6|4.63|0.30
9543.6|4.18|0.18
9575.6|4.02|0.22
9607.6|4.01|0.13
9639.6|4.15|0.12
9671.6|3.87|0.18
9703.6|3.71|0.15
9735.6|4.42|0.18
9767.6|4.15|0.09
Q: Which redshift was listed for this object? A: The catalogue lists 0.14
